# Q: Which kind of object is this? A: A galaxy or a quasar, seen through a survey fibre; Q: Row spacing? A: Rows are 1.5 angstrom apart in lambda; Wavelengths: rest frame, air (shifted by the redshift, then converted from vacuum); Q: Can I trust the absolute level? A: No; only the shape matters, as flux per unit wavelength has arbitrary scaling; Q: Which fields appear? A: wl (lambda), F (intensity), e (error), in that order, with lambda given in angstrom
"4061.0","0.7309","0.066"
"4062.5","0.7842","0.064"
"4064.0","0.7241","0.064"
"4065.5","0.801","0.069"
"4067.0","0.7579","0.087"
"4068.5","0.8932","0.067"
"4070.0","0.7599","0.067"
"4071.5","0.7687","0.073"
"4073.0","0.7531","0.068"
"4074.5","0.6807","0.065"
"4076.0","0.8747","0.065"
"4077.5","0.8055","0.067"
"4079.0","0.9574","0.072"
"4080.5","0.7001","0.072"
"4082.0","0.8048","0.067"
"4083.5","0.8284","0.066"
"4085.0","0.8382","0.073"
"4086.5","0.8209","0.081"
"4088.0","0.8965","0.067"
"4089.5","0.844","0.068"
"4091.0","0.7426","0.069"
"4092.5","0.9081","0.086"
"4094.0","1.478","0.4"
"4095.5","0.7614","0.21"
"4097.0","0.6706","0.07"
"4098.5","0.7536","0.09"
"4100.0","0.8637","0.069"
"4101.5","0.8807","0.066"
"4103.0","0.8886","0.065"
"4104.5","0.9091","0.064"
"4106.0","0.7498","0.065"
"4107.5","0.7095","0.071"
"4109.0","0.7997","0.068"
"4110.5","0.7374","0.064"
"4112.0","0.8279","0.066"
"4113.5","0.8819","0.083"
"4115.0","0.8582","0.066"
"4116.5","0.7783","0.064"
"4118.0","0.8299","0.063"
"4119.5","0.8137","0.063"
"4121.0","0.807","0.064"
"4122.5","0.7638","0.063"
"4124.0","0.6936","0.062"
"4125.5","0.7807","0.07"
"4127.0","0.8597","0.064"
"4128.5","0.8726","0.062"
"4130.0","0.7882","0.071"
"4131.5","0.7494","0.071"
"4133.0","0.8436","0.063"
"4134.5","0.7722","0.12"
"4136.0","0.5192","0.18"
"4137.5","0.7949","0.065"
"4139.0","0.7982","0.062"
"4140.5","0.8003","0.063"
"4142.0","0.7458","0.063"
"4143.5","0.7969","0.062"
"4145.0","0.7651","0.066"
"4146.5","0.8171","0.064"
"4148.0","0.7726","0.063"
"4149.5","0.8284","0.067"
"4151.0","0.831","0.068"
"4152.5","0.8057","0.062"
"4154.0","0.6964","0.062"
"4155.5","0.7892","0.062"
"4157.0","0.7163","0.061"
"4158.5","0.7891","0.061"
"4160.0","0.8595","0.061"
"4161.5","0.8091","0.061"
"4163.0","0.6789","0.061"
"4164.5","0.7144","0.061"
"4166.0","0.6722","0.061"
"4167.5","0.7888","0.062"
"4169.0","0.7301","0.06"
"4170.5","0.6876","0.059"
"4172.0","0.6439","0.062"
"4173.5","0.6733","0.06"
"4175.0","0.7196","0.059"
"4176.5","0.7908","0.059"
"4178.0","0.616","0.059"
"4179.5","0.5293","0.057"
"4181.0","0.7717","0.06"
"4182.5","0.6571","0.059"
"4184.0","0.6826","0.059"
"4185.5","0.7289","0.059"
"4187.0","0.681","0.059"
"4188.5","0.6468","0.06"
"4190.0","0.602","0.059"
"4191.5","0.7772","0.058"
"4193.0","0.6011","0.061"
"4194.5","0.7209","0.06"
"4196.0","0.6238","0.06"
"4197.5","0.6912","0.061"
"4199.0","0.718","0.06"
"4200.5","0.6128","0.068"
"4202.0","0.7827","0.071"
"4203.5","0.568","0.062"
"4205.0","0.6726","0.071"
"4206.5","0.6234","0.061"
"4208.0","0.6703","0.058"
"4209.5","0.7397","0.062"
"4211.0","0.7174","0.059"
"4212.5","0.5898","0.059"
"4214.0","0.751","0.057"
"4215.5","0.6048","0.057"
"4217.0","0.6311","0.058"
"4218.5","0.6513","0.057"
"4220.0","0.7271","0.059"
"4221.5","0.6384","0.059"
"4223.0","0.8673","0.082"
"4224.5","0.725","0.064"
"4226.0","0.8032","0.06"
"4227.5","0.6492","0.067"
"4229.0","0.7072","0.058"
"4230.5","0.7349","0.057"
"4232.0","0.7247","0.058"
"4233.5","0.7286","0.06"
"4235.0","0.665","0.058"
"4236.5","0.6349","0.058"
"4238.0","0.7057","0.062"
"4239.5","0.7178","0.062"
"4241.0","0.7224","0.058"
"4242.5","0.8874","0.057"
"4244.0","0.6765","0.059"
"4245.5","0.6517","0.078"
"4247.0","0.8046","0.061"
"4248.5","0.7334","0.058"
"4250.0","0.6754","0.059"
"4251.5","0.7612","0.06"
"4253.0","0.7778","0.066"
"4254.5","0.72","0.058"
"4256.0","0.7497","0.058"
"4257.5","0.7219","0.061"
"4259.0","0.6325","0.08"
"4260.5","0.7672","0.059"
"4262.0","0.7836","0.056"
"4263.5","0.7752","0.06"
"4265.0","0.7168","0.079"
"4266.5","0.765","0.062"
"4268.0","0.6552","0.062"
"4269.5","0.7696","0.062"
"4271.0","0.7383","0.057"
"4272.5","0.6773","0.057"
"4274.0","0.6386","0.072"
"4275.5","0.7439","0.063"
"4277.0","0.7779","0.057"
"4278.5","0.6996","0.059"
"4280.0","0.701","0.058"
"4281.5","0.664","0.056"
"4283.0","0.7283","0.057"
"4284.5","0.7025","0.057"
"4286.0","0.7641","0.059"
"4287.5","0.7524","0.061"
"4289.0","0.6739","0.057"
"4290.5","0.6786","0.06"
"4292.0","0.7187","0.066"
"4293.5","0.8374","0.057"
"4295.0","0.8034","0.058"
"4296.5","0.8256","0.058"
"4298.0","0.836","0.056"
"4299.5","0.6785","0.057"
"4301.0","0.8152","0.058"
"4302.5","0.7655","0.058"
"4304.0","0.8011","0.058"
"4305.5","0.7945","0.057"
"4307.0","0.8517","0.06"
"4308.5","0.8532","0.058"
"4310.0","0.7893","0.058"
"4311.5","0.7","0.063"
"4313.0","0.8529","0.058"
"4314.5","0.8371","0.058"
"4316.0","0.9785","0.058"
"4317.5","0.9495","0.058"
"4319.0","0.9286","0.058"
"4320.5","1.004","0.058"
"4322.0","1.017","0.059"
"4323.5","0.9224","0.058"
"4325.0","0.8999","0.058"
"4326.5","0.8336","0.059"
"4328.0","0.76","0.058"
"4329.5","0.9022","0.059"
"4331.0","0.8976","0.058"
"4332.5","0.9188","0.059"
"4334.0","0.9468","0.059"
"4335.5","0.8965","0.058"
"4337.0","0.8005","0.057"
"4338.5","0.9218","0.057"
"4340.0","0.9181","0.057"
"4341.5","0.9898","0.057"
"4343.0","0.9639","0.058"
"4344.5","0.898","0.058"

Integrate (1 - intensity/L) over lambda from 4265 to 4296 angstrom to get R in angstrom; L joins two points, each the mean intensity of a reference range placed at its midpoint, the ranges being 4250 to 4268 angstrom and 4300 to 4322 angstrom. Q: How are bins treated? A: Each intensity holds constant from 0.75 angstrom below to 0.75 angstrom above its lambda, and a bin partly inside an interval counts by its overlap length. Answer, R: 2.4 angstrom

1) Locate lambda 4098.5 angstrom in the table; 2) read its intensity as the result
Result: 0.7536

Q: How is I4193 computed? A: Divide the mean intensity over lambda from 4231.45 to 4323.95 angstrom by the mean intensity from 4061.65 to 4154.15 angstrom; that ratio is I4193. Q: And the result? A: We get 0.9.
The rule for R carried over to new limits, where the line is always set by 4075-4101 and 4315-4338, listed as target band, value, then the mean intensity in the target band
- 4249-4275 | 4.9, 0.725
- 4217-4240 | 4.6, 0.709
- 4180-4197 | 3.8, 0.679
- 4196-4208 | 2.9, 0.664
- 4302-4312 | 1.2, 0.797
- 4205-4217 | 2.9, 0.669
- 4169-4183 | 3.1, 0.68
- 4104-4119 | 0.9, 0.807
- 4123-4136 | 1.3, 0.778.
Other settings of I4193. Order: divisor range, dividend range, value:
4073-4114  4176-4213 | 0.80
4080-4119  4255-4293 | 0.86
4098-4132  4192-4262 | 0.87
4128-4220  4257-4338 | 1.11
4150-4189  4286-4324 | 1.14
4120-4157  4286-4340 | 1.08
